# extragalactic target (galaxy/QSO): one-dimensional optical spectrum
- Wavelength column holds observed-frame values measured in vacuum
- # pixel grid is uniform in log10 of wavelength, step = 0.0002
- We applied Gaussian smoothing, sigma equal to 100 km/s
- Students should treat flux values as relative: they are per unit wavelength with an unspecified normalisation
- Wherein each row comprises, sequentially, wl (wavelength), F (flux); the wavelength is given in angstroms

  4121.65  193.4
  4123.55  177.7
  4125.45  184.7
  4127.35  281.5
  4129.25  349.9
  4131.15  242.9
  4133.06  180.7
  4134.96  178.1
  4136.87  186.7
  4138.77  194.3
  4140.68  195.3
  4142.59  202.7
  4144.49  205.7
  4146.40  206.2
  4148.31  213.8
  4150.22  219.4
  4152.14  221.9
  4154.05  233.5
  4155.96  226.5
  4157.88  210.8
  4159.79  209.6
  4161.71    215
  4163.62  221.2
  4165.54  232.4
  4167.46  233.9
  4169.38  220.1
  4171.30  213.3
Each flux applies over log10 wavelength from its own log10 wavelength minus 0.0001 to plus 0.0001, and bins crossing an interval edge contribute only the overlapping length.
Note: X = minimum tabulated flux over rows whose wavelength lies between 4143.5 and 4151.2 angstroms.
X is 205.7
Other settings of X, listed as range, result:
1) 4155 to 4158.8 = 210.8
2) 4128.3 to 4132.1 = 242.9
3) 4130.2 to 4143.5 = 178.1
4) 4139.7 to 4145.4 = 195.3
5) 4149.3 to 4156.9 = 219.4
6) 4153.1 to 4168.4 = 209.6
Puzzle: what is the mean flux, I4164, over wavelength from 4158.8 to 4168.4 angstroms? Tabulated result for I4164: 222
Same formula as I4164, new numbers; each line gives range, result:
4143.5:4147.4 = 206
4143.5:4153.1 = 213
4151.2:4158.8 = 223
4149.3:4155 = 225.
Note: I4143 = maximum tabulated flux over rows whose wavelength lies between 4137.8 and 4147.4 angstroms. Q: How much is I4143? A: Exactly 206.2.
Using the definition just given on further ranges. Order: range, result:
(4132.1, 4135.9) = 180.7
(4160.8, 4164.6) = 221.2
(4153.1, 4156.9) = 233.5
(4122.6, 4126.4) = 184.7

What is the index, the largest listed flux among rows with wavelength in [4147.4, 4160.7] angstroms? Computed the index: 233.5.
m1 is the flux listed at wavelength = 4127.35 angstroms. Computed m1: 281.5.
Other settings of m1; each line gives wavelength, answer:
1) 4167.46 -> 233.9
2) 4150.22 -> 219.4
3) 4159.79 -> 209.6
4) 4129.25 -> 349.9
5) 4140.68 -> 195.3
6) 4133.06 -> 180.7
